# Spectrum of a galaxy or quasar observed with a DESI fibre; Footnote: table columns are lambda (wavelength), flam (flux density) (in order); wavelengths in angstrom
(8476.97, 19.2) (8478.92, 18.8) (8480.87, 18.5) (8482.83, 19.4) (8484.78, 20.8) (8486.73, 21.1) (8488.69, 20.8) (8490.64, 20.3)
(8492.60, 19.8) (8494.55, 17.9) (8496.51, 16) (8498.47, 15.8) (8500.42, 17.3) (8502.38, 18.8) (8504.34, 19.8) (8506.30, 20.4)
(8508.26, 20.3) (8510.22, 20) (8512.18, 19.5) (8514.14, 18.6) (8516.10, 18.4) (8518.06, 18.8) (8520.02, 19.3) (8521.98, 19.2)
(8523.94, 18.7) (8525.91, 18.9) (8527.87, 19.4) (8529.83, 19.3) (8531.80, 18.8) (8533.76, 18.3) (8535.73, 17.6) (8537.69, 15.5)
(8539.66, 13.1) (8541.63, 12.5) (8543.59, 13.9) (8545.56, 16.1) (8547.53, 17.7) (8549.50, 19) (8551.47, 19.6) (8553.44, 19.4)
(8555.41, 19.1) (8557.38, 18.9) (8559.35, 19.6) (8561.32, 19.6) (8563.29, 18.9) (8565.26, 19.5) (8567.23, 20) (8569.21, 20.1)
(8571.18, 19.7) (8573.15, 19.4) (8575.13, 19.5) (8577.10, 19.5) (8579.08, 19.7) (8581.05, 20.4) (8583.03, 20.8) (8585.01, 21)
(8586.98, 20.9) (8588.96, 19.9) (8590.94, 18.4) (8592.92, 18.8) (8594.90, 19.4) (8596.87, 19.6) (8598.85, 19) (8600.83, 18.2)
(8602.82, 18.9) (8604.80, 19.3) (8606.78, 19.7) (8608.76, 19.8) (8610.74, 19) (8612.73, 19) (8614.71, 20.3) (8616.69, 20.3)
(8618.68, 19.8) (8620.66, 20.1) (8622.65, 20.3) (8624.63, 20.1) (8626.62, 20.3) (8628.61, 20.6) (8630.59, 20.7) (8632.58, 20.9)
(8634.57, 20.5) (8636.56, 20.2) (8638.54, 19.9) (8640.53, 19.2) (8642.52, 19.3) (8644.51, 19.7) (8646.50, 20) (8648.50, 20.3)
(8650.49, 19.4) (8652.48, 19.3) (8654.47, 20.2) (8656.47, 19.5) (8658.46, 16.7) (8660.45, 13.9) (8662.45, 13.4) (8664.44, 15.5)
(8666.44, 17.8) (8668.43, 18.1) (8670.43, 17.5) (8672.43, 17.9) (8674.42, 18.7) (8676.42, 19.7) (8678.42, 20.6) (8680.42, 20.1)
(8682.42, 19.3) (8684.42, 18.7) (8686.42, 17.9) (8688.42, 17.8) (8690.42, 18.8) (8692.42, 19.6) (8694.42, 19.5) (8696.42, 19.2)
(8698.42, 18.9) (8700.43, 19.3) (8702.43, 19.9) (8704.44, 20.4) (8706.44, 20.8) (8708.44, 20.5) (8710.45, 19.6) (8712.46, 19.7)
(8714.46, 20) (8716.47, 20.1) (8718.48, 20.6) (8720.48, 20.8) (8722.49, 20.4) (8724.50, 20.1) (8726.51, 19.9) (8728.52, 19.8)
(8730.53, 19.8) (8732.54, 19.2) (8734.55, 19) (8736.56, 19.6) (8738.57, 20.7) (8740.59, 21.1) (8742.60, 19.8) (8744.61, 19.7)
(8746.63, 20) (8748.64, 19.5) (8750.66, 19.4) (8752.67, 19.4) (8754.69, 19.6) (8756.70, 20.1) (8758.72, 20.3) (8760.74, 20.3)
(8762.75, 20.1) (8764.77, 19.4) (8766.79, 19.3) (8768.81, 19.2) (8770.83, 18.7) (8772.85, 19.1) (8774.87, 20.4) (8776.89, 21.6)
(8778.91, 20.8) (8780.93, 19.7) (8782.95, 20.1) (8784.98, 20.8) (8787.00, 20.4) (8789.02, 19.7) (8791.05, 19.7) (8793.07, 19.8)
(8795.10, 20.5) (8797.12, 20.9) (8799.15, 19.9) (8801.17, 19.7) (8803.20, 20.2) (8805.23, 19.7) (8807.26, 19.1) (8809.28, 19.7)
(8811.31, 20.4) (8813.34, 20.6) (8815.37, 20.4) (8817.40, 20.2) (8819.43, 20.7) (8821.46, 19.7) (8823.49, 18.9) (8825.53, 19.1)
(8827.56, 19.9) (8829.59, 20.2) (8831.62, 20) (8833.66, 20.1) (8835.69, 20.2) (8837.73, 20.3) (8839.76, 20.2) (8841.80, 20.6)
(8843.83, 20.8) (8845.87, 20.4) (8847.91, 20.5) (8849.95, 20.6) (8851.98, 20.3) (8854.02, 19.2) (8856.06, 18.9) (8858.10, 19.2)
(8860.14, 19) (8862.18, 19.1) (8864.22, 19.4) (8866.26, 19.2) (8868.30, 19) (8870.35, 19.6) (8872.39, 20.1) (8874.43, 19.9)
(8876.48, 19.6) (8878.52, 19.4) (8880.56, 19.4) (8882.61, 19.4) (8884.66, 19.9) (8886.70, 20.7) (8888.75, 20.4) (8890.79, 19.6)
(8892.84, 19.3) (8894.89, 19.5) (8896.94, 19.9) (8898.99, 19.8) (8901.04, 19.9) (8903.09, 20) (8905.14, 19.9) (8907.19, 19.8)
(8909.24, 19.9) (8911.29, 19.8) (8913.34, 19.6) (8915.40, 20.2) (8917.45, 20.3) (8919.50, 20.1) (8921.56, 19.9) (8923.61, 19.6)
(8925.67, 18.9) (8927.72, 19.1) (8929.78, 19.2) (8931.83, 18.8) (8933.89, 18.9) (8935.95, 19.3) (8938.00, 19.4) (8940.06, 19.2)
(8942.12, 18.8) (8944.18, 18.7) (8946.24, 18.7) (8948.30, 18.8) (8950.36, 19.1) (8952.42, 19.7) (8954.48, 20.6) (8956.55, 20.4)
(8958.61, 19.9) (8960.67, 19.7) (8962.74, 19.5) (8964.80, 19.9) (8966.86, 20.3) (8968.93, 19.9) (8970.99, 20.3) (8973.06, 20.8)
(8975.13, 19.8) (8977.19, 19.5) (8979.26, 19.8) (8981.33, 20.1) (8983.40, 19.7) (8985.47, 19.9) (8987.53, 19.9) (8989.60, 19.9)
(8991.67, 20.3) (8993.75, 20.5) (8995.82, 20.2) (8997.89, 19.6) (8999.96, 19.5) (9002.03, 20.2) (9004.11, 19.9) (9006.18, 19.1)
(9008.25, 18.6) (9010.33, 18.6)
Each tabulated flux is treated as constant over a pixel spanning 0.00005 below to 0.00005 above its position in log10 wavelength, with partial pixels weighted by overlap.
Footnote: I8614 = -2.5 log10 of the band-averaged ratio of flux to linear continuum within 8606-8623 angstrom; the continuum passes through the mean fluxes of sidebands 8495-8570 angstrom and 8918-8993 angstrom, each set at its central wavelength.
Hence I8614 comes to -0.07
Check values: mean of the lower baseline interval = 18.3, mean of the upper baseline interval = 19.6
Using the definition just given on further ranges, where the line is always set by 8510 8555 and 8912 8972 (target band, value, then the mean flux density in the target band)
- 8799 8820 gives -0.06 mag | 20.1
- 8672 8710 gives -0.05 mag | 19.4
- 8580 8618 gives -0.08 mag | 19.6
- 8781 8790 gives -0.07 mag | 20.2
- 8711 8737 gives -0.07 mag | 19.9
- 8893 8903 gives -0.02 mag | 19.7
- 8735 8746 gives -0.08 mag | 20.1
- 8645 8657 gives -0.08 mag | 19.8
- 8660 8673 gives 0.13 mag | 16.3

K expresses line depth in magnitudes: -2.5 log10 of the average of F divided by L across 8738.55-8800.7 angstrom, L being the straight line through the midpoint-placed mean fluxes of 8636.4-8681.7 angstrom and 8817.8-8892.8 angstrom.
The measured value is -0.04 mag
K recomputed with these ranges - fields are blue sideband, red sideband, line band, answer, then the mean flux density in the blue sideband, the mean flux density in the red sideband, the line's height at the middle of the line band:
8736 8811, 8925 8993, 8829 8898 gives 0.00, 20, 19.6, 19.8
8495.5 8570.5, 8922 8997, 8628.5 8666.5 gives -0.01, 18.3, 19.6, 18.7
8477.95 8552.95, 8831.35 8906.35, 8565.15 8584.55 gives -0.07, 18.4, 19.8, 18.6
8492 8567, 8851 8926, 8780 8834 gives -0.04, 18.3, 19.7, 19.4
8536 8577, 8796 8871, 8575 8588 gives -0.12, 18.1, 19.9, 18.2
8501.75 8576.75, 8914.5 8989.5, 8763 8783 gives -0.04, 18.6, 19.6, 19.2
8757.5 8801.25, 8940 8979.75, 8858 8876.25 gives 0.03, 20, 19.7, 19.9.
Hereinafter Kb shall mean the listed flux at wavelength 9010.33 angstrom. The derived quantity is 18.6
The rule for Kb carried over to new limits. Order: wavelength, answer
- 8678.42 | 20.6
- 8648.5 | 20.3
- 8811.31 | 20.4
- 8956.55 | 20.4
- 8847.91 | 20.5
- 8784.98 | 20.8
